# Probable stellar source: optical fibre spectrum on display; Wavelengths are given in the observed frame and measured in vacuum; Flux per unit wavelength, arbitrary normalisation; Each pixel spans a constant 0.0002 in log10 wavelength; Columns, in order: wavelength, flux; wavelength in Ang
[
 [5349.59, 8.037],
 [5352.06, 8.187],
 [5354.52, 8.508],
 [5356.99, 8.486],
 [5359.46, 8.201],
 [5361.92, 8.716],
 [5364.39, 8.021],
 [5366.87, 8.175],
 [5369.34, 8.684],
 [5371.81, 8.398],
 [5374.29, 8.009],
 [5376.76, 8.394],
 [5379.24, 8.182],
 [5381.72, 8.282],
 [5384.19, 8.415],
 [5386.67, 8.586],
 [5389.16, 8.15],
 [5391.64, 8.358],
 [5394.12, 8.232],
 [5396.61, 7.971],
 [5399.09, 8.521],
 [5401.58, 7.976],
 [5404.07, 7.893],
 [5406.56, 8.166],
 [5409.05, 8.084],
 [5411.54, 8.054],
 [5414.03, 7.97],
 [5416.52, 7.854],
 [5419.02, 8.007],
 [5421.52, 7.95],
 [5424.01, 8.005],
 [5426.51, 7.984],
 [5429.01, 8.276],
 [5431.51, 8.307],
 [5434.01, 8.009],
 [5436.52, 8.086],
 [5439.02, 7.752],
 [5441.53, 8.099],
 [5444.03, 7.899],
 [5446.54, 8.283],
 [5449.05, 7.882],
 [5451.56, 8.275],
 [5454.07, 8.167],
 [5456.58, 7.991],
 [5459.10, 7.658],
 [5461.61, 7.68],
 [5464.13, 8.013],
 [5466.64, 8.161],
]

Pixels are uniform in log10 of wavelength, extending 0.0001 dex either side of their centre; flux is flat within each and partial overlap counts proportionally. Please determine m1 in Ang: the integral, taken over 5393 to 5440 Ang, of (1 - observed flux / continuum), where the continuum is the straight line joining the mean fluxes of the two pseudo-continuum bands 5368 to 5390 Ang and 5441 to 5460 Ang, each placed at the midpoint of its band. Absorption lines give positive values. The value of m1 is 0.7 Ang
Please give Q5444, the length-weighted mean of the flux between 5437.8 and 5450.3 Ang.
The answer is 7.98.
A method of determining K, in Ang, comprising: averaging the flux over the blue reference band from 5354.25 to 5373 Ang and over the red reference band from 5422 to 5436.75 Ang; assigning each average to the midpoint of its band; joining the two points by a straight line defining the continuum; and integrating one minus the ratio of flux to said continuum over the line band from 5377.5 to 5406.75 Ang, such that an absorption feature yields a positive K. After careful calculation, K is 0.13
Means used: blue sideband 8.39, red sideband 8.11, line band 8.23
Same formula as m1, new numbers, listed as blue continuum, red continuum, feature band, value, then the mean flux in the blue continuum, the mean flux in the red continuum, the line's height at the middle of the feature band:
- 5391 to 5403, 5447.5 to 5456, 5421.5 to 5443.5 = 0.2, 8.2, 8.11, 8.14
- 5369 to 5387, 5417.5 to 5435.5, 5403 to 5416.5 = 0.2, 8.35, 8.07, 8.17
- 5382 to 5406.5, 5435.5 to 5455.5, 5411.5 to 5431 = 0.3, 8.23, 8.06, 8.14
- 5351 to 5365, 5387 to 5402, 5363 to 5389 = 0.0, 8.37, 8.23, 8.31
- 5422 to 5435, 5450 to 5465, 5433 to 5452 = 0.0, 8.11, 7.96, 8.04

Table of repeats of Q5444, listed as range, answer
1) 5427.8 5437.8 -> 8.17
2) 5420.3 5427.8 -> 7.99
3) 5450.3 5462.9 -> 7.95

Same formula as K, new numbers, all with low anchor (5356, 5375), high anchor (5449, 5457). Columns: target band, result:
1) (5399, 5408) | 0.2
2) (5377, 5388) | -0.1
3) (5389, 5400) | 0.0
